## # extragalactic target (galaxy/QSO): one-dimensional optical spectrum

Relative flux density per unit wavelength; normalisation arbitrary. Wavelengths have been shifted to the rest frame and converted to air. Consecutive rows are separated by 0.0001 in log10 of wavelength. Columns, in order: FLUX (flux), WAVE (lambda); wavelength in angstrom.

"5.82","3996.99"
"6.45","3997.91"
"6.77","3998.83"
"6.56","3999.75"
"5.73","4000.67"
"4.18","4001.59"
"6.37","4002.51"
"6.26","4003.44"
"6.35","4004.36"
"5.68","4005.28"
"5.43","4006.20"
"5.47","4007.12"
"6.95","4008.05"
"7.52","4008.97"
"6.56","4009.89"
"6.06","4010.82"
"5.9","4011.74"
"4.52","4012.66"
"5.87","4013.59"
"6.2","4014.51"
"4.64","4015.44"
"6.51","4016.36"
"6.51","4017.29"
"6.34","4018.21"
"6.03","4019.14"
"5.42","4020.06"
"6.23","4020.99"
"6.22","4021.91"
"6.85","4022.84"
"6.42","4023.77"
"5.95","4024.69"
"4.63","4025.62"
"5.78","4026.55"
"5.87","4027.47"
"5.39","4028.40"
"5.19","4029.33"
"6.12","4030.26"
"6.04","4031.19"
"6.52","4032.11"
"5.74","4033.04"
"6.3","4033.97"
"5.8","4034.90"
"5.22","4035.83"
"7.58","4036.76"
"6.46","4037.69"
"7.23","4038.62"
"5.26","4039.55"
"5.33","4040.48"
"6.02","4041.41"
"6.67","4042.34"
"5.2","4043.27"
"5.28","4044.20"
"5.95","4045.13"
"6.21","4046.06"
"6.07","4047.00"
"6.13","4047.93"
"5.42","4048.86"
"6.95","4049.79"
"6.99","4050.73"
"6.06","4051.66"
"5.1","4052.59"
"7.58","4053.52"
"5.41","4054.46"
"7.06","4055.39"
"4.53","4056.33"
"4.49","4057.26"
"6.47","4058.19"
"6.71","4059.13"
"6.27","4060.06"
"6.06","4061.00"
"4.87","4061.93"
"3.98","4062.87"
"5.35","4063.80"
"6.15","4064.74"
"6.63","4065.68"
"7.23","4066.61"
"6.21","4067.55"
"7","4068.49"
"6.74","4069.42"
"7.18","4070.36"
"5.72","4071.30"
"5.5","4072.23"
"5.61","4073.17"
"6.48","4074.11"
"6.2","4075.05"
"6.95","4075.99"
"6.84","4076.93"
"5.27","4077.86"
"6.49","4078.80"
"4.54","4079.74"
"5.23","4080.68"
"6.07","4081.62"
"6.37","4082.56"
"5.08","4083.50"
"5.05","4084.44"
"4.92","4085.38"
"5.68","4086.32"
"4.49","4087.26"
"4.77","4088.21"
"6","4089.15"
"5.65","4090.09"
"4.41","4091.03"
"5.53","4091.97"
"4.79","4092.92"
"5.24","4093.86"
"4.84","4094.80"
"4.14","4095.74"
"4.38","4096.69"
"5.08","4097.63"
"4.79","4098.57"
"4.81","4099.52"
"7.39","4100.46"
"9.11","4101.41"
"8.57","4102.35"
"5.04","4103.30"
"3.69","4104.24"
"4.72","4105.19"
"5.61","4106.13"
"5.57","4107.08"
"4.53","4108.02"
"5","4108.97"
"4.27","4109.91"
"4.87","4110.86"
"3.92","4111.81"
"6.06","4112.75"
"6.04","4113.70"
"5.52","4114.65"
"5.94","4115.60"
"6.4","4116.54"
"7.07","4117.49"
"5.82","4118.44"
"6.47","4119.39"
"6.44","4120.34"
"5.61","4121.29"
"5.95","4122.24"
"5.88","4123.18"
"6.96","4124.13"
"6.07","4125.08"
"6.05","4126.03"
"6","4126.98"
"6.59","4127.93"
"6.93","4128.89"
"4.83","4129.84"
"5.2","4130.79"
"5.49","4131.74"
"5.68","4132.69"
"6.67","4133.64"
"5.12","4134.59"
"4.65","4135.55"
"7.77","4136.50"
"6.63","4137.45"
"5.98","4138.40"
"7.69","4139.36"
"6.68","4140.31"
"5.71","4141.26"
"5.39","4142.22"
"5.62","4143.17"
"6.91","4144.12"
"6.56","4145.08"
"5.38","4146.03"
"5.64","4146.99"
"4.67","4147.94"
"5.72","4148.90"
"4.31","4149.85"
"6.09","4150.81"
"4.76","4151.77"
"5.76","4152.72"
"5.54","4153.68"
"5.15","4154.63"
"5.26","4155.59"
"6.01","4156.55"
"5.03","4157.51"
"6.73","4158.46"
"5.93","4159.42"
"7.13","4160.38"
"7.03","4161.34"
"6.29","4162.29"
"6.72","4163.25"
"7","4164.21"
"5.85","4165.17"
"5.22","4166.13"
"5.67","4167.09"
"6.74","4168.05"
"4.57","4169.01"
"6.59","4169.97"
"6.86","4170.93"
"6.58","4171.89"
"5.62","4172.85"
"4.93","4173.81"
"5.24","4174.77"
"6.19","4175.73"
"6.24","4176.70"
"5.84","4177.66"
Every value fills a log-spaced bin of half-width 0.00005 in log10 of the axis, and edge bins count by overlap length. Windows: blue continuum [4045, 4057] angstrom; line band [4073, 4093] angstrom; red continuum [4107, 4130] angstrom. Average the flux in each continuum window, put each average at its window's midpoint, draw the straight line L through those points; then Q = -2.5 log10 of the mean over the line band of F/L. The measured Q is 0.07 mag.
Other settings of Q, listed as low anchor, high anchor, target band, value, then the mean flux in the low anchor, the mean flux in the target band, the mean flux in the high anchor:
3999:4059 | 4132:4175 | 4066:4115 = 0.068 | 5.99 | 5.6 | 5.94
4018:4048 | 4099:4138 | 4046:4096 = 0.026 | 5.98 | 5.79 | 5.88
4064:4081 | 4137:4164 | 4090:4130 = 0.081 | 6.21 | 5.65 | 5.95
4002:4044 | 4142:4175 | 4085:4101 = 0.157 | 6.01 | 5.13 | 5.85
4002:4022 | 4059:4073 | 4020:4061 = 0.010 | 6.04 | 6.01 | 6.08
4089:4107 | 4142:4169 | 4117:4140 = -0.090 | 5.46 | 6.15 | 5.84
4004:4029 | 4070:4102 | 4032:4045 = -0.031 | 5.97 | 6.03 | 5.61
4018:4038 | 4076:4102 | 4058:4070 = -0.080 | 6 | 6.13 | 5.49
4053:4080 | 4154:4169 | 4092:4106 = 0.111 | 6.06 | 5.48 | 6.06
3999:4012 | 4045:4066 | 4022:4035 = 0.019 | 6.09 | 5.91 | 5.92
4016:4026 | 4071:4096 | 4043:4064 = -0.011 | 6.11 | 5.85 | 5.49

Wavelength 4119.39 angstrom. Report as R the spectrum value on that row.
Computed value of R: 6.47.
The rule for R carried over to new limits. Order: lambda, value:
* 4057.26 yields 4.49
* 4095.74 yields 4.14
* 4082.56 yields 6.37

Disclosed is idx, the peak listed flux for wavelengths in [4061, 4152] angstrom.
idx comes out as 9.11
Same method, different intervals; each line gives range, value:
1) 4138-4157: 7.69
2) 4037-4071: 7.58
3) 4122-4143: 7.77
